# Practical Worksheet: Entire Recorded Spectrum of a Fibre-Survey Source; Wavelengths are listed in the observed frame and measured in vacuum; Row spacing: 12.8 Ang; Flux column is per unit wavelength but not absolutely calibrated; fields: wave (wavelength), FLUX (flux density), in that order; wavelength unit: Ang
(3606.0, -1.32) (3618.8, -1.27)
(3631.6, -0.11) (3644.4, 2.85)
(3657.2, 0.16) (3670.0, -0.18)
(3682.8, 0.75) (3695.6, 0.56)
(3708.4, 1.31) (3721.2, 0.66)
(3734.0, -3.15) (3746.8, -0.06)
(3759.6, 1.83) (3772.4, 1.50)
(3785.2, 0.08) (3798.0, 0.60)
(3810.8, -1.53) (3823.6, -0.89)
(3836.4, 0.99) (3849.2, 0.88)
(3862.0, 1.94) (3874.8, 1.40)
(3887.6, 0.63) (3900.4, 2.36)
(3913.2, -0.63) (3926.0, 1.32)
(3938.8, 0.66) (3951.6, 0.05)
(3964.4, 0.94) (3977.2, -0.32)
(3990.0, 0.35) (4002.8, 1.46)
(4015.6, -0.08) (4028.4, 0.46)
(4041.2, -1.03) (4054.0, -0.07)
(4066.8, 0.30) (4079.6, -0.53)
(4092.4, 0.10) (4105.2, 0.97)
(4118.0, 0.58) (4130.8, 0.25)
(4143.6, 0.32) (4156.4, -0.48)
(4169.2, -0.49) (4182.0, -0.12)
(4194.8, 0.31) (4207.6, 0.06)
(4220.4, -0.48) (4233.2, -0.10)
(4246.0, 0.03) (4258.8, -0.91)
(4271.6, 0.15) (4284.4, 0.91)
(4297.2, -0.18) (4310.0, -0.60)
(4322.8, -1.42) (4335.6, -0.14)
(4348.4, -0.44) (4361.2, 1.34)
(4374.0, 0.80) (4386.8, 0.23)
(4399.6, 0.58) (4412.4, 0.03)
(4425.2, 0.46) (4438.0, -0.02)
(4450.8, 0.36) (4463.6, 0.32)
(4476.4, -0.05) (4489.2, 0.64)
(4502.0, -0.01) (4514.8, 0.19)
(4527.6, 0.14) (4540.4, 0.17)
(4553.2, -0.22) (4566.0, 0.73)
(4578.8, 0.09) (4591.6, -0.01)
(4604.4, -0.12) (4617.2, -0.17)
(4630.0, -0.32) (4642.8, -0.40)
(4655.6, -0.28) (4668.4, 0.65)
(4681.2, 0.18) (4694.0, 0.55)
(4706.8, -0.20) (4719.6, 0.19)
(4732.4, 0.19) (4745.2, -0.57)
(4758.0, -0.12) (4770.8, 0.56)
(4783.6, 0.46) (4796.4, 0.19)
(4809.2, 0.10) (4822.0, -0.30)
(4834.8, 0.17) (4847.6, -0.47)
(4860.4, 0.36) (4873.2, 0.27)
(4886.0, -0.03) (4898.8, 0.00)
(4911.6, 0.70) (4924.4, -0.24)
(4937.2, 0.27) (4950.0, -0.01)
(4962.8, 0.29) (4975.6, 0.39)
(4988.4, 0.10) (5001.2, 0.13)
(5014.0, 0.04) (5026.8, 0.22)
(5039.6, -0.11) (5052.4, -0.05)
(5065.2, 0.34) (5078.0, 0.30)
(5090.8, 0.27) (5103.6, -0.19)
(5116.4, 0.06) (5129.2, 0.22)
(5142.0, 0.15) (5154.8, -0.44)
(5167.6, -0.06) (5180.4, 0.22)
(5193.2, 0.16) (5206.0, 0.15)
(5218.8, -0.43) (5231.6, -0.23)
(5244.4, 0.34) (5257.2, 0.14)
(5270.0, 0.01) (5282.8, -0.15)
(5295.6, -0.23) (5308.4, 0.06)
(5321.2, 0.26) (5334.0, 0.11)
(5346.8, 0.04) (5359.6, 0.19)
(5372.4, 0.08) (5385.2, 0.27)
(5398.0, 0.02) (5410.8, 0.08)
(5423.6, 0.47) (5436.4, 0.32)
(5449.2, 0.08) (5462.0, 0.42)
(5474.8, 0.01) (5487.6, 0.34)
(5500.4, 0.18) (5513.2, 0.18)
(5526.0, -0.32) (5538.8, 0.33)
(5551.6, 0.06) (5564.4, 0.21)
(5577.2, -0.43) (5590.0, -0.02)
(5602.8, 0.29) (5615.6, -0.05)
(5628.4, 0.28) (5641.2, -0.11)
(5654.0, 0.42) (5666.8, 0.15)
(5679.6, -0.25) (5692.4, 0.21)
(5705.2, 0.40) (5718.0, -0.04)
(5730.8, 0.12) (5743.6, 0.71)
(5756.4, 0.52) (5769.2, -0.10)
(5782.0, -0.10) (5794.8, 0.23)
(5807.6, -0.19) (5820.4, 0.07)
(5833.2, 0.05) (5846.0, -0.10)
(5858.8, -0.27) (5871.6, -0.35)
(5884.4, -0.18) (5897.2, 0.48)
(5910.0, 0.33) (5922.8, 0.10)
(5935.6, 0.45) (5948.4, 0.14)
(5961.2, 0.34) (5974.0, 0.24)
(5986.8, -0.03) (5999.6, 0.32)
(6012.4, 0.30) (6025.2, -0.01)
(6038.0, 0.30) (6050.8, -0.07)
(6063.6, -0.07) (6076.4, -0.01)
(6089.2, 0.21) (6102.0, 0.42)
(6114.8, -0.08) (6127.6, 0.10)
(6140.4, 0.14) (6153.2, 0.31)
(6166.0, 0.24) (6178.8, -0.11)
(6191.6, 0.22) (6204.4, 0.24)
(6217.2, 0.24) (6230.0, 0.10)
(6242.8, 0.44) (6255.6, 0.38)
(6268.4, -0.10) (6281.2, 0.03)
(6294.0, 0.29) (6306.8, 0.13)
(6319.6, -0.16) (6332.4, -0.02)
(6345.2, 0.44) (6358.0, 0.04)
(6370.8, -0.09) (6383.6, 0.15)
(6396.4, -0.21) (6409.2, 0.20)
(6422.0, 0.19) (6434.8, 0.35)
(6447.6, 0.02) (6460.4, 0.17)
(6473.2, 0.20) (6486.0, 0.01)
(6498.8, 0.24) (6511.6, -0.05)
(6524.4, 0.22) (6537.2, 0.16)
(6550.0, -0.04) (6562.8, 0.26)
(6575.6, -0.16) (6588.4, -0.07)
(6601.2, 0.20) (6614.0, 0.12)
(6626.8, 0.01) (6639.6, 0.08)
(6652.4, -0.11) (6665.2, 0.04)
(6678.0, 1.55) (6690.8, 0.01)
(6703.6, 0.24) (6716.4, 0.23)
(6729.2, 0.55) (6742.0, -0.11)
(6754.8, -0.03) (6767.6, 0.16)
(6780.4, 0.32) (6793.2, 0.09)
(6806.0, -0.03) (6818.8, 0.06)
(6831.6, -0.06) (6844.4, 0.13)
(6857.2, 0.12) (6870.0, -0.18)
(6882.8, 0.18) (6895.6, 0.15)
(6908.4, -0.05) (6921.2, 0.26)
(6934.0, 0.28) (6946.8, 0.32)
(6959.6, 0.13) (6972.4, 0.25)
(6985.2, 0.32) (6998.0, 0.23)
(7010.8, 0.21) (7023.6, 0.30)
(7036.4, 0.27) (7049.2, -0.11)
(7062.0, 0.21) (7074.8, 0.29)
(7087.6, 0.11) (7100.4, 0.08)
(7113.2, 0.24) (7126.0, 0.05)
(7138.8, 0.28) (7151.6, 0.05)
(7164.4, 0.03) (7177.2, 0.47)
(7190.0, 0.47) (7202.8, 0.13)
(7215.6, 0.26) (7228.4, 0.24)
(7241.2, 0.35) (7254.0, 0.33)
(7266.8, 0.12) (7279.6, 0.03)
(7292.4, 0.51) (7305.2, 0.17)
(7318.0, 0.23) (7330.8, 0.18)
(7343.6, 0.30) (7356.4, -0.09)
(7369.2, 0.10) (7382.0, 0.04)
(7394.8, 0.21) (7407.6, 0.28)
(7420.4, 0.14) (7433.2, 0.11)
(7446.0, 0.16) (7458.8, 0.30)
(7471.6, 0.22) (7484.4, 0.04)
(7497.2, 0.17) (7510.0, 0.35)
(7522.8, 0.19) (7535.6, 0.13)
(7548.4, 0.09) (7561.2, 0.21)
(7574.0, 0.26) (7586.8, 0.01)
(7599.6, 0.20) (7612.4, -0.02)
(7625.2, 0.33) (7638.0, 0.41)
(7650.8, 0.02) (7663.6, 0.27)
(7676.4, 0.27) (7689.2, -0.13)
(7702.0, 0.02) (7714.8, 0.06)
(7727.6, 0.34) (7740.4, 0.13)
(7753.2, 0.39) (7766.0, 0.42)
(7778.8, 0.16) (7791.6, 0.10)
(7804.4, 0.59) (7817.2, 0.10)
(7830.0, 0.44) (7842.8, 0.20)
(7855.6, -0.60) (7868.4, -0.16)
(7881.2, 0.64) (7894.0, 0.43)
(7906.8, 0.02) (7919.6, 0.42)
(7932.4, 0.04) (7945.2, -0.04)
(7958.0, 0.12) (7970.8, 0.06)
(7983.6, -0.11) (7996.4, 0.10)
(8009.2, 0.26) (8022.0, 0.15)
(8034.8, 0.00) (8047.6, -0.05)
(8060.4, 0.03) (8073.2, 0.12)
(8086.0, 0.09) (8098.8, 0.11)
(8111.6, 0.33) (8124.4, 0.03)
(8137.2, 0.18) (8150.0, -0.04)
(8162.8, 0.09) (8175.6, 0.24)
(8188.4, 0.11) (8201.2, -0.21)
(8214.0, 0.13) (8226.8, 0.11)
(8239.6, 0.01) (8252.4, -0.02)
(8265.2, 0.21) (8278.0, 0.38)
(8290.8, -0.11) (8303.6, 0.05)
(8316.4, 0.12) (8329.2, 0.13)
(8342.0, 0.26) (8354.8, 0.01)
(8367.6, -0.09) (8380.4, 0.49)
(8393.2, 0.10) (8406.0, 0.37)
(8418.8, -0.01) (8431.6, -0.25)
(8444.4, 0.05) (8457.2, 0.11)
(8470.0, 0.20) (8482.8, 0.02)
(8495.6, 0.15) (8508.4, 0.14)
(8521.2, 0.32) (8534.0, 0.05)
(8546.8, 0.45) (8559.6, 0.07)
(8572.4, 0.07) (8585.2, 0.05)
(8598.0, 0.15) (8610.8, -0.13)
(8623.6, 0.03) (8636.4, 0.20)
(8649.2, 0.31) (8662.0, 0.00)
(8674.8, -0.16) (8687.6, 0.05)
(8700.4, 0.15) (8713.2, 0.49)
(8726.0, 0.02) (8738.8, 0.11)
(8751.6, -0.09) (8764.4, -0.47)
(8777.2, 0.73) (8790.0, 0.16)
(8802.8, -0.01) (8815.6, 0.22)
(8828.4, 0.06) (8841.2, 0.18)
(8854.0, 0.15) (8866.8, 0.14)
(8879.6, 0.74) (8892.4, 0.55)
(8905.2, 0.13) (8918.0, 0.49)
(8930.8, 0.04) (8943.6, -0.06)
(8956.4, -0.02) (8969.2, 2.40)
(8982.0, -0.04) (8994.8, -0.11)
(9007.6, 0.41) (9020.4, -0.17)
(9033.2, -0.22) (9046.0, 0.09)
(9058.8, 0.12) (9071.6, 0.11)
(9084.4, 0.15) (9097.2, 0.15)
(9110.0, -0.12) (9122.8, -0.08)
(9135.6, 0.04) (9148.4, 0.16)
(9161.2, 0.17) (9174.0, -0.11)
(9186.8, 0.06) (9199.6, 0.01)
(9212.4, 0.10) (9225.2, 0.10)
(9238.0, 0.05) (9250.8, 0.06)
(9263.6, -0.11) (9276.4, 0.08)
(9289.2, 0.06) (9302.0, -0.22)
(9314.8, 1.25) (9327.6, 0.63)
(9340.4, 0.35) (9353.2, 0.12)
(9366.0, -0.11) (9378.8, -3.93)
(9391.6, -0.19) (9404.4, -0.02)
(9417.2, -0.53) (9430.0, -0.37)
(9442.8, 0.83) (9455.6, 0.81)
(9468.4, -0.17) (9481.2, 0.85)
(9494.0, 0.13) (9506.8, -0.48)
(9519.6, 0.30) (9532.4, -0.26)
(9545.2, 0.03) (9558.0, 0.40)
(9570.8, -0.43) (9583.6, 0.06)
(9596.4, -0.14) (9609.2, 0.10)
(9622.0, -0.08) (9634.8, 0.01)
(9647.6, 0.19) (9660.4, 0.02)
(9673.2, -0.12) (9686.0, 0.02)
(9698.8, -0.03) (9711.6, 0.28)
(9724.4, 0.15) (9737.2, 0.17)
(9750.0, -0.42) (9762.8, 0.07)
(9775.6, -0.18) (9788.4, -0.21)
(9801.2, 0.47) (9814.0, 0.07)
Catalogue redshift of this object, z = 0.79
